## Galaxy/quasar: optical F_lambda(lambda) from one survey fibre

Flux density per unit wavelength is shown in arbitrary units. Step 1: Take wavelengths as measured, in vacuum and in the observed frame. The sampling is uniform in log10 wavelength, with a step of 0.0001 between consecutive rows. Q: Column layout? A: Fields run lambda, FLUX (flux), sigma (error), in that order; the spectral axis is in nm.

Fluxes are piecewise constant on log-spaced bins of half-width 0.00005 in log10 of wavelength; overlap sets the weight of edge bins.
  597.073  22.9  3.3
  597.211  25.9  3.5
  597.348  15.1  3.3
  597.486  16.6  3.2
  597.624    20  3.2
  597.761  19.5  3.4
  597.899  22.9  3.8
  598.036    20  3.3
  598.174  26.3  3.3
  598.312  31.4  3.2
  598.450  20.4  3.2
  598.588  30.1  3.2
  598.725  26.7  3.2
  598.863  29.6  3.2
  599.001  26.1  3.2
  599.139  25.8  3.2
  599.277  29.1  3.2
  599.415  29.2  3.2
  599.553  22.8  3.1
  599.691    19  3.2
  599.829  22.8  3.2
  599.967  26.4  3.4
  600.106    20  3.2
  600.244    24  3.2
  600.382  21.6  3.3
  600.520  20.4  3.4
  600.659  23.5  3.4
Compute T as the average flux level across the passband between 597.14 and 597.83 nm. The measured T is 19.4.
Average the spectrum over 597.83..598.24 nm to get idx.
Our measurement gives 23.1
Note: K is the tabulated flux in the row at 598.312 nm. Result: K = 31.4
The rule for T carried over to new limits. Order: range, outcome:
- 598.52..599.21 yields 27.7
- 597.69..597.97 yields 21.2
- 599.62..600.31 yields 22.4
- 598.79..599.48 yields 27.9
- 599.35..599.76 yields 23.6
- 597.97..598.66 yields 25.7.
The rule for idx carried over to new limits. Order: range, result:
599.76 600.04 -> 24.5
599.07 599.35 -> 27.5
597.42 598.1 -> 19.8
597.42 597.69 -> 18.3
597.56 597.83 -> 19.8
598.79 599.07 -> 27.8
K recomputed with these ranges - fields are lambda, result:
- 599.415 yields 29.2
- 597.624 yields 20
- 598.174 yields 26.3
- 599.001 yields 26.1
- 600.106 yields 20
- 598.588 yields 30.1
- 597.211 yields 25.9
